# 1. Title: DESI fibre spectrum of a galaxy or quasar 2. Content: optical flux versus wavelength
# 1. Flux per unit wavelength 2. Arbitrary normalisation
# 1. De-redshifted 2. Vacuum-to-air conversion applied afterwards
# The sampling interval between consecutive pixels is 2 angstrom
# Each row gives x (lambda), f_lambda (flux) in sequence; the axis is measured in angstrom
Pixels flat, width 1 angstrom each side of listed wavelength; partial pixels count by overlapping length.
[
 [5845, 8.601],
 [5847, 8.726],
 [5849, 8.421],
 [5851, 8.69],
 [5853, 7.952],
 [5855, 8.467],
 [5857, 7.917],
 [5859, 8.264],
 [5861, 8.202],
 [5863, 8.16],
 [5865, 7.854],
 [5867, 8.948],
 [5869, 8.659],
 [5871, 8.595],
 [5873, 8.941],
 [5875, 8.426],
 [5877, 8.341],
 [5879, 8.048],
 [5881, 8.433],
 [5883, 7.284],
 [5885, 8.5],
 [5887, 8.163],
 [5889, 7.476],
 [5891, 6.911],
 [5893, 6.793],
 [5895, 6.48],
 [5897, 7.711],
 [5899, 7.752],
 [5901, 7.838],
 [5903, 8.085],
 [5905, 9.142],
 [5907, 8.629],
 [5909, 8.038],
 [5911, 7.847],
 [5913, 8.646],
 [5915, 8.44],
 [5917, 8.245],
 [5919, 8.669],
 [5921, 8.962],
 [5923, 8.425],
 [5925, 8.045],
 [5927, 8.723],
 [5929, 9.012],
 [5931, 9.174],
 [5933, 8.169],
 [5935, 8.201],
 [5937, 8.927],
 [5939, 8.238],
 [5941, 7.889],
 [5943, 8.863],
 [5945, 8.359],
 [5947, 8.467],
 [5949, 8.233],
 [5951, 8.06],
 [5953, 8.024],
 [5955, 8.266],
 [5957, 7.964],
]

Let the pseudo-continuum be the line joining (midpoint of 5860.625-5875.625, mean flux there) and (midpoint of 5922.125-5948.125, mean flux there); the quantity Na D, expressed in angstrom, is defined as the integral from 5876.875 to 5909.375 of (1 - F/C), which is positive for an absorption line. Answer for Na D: 2.5 angstrom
